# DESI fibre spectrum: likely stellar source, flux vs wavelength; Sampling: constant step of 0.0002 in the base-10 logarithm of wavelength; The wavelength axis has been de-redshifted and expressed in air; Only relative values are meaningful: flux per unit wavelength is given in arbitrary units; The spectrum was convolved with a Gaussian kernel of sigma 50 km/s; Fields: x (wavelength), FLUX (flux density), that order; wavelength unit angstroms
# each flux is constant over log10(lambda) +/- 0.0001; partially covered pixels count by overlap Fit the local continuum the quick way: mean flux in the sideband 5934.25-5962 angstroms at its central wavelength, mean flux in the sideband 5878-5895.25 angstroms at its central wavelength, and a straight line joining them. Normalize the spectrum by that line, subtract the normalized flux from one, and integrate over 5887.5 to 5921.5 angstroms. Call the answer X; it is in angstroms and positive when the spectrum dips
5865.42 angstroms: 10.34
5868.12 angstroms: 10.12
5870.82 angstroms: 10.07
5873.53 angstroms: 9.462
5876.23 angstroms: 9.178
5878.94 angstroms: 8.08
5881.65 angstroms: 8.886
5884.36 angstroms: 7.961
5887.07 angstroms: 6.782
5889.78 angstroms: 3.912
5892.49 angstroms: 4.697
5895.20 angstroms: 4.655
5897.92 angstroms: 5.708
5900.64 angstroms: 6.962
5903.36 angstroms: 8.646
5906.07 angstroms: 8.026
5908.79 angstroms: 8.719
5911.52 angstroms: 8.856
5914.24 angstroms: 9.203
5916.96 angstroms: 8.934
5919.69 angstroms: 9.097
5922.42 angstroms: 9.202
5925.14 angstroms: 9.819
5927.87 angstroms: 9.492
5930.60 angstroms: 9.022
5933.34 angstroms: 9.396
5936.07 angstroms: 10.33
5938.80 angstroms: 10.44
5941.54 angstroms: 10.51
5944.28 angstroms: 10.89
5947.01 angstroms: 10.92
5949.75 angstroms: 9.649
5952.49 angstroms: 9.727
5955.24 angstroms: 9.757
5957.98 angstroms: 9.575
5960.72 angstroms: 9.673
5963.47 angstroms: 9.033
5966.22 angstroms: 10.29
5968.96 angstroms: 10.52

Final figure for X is 1.63 angstroms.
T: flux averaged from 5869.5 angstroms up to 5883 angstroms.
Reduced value 9.13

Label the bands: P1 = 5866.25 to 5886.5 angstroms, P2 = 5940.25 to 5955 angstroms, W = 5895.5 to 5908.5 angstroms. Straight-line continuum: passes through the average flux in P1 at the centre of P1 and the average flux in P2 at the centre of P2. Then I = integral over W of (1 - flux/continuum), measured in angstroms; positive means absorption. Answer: 3.1 angstroms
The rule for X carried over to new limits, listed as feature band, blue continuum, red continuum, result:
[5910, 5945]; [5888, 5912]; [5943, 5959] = -4.7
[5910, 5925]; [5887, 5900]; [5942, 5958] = -3.9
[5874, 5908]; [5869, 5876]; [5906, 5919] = 8.2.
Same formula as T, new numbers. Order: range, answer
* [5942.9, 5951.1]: 10.5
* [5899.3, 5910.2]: 8.09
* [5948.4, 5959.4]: 9.68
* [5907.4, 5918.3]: 8.93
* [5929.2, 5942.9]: 9.93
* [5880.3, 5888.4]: 7.88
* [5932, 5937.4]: 9.87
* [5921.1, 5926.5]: 9.53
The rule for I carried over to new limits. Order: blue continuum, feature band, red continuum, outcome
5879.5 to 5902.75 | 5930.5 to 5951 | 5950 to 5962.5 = -3.1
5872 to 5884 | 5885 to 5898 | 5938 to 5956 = 5.5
